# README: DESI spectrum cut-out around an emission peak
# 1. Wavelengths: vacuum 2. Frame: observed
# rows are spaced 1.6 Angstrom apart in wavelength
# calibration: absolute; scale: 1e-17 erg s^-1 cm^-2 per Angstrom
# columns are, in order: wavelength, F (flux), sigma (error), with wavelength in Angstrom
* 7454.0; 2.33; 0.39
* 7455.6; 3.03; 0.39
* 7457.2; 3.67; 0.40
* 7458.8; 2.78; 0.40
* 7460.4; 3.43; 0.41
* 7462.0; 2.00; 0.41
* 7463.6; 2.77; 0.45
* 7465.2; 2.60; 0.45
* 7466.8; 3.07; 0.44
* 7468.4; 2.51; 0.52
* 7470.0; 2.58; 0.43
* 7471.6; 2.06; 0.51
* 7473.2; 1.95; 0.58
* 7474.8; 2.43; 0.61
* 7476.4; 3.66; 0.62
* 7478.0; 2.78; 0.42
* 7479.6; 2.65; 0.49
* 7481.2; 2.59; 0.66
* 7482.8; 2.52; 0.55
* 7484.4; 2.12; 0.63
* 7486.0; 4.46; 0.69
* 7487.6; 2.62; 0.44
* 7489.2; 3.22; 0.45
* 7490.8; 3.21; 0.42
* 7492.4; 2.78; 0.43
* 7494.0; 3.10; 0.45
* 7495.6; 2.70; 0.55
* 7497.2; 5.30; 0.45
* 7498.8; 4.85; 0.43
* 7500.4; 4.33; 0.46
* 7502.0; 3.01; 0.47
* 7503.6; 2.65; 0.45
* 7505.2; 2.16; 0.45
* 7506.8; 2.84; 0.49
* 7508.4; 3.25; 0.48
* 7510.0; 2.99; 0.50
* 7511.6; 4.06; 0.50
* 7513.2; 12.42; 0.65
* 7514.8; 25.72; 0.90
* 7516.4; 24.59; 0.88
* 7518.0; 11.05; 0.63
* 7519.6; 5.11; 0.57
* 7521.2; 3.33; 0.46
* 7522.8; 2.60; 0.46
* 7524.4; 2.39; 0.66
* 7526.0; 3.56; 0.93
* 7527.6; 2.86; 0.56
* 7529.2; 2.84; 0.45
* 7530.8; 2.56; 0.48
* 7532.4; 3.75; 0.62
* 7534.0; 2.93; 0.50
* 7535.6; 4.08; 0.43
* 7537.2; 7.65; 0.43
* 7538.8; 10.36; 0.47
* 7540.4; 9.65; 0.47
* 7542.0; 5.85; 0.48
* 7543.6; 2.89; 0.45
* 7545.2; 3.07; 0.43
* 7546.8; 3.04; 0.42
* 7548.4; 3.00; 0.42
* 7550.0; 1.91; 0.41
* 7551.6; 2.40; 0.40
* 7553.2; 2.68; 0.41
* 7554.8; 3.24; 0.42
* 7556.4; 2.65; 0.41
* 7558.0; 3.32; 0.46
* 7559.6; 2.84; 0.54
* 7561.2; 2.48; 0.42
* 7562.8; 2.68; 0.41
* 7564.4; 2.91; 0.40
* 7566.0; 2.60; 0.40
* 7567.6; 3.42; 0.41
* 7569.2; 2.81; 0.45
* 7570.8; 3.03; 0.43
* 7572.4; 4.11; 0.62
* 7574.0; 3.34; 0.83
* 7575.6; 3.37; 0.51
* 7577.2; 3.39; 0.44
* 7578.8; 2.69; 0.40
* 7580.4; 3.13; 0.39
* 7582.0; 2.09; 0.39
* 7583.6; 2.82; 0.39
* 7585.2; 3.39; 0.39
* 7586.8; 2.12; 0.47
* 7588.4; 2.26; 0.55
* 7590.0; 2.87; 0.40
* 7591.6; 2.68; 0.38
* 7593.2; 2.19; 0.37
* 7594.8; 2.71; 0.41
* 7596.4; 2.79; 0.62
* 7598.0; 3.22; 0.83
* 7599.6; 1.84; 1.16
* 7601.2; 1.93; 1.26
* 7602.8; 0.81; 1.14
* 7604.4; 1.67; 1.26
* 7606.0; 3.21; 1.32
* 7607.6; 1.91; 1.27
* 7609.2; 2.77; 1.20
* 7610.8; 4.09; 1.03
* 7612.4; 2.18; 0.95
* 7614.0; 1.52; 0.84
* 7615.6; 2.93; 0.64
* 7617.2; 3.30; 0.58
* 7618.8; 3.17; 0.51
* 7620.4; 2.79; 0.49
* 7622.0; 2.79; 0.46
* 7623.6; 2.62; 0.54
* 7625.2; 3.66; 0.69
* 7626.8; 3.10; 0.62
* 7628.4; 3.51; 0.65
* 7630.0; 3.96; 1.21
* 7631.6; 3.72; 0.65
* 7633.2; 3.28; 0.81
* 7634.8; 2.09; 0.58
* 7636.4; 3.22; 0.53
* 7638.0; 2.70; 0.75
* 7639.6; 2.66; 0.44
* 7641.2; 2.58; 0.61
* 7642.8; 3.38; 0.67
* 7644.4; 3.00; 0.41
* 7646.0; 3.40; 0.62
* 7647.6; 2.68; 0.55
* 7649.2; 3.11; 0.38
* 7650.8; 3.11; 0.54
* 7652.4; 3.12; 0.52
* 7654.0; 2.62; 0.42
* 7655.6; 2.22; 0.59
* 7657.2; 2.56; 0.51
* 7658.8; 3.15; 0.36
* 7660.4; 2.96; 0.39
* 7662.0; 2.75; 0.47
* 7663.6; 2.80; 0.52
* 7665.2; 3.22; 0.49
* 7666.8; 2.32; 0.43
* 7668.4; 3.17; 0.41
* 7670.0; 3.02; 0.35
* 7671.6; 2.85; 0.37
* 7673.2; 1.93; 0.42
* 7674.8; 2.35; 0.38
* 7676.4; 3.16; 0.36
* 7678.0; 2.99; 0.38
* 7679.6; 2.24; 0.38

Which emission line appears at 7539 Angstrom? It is [N II]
